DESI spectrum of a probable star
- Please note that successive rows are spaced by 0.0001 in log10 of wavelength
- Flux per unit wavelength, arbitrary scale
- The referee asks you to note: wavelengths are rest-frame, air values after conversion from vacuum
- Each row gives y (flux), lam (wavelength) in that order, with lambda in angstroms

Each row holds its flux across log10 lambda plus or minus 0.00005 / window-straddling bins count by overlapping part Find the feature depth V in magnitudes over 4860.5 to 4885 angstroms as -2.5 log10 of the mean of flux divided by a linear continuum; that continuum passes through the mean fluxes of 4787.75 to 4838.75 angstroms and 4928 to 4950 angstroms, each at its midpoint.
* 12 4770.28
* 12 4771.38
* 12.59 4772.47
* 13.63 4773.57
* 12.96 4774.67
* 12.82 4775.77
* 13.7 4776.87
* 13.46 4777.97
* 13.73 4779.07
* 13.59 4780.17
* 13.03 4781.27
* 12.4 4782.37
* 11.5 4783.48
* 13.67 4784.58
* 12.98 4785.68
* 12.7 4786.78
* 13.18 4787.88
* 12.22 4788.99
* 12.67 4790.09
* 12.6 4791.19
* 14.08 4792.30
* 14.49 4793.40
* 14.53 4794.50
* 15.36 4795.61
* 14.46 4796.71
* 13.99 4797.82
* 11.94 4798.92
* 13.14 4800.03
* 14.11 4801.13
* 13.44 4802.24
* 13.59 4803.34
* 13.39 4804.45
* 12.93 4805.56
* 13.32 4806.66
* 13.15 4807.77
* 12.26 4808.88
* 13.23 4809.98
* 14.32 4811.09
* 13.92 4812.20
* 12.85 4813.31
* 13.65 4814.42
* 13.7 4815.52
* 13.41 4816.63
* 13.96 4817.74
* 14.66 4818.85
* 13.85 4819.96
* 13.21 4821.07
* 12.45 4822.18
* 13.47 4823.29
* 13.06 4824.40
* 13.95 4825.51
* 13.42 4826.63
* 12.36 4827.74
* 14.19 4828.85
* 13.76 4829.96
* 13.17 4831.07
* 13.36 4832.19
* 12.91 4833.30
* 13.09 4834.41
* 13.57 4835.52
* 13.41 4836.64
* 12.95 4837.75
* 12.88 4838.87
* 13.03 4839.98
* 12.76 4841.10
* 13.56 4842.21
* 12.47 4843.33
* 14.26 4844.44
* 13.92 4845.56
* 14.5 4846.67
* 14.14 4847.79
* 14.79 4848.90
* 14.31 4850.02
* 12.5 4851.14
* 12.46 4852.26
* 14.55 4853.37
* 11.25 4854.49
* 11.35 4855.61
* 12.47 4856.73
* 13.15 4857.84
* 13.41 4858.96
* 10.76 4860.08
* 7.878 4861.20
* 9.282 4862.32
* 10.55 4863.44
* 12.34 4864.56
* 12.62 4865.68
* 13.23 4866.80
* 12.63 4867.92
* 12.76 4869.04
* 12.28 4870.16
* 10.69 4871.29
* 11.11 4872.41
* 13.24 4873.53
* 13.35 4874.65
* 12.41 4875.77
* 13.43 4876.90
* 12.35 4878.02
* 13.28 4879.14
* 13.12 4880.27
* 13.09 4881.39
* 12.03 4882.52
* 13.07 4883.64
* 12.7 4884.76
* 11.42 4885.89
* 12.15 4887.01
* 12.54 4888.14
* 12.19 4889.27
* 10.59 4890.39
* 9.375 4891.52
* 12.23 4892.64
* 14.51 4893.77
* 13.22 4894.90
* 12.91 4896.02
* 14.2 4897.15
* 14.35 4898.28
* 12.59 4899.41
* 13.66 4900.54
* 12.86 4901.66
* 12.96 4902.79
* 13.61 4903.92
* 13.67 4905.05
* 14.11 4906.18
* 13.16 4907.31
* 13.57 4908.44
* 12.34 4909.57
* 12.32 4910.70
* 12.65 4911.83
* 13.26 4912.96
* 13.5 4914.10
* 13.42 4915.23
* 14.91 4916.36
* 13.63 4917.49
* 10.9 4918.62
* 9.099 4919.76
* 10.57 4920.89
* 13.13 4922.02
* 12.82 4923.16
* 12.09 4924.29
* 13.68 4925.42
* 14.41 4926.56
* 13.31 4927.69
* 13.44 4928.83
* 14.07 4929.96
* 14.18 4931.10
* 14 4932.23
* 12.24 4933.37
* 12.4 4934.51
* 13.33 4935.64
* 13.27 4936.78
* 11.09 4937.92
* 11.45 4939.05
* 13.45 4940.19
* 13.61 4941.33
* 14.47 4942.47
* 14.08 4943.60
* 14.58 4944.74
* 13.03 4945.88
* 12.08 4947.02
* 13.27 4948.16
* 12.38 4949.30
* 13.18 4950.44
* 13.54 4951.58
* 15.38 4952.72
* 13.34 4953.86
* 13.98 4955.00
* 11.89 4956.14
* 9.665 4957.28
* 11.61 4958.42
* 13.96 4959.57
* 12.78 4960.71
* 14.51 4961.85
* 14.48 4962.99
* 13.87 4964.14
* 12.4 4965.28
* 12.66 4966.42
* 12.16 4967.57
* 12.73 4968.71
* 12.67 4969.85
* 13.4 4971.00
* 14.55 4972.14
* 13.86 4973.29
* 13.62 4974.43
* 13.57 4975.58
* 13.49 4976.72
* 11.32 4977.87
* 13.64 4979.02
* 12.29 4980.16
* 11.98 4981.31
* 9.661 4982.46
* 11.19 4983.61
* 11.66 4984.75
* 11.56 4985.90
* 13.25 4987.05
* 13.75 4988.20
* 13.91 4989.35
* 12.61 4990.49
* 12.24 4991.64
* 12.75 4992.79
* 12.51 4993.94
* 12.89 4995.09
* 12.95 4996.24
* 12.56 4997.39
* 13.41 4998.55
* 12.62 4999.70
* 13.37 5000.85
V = 0.10 mag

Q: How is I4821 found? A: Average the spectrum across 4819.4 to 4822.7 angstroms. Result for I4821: 13.2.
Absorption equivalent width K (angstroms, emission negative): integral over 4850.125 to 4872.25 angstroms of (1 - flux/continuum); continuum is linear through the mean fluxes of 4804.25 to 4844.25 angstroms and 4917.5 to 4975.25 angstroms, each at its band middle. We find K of 2.2 angstroms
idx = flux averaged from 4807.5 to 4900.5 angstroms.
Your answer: 12.9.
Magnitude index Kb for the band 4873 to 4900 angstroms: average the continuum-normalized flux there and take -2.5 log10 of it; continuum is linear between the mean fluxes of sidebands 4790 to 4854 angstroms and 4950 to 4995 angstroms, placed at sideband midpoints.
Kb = 0.05 mag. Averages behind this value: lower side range 13.5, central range 12.7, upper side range 12.9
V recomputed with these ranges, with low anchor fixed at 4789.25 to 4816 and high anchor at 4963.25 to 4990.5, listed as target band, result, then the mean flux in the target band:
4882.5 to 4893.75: 0.104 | 12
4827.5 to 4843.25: 0.015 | 13.2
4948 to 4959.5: 0.001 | 12.9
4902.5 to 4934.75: 0.000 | 13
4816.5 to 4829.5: -0.004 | 13.5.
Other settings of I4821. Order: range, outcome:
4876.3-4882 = 13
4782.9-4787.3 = 12.7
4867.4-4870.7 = 12.6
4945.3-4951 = 12.8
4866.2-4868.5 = 12.9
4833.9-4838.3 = 13.3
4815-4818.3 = 13.7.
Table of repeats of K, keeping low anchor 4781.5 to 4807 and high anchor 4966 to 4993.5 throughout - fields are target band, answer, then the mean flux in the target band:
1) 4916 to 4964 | -0.77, 13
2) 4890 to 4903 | 0.16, 12.8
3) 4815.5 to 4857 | -0.51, 13.3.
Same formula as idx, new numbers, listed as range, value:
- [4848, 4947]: 12.7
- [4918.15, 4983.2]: 12.9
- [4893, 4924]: 13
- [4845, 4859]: 13.3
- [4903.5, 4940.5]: 12.9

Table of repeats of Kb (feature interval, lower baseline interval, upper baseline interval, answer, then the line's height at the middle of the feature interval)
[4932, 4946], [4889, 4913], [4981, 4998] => -0.038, 12.7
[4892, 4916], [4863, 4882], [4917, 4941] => -0.057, 12.6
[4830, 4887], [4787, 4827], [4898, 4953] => 0.054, 13.3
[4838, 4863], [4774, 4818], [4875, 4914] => 0.031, 13.1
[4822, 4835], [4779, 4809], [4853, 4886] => -0.041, 12.8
